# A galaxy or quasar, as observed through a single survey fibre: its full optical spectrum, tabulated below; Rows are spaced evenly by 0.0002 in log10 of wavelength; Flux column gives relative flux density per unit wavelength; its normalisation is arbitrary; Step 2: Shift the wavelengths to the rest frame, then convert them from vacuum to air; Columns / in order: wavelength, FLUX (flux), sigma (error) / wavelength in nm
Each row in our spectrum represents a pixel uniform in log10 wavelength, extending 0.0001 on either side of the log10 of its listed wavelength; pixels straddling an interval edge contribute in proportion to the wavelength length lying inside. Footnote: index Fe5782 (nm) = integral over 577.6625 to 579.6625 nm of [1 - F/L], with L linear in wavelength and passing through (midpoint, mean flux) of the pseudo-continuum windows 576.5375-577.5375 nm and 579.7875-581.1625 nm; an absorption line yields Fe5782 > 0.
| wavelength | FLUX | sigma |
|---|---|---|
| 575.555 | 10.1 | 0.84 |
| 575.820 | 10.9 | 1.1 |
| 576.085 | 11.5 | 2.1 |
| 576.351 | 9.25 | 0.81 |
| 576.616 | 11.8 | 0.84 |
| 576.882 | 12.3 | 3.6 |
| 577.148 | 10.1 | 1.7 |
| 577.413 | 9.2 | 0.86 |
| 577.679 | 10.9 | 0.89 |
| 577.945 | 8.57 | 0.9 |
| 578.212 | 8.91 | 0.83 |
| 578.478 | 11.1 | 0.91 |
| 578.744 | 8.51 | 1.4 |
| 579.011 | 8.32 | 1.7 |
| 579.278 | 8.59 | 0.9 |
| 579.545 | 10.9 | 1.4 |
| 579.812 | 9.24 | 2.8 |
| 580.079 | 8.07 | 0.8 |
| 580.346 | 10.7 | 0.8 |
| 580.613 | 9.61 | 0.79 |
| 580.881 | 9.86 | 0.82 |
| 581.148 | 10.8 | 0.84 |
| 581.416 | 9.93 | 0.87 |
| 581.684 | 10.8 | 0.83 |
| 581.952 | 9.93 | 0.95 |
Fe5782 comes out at 0.173 nm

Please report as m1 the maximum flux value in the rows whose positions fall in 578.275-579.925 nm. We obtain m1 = 11.1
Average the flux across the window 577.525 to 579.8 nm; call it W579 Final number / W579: 9.46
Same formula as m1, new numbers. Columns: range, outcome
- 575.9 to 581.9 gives 12.3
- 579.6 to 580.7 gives 10.7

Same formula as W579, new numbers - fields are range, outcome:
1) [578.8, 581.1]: 9.43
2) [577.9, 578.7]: 9.52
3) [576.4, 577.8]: 10.8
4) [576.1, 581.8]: 9.91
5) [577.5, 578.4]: 9.54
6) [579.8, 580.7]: 9.42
